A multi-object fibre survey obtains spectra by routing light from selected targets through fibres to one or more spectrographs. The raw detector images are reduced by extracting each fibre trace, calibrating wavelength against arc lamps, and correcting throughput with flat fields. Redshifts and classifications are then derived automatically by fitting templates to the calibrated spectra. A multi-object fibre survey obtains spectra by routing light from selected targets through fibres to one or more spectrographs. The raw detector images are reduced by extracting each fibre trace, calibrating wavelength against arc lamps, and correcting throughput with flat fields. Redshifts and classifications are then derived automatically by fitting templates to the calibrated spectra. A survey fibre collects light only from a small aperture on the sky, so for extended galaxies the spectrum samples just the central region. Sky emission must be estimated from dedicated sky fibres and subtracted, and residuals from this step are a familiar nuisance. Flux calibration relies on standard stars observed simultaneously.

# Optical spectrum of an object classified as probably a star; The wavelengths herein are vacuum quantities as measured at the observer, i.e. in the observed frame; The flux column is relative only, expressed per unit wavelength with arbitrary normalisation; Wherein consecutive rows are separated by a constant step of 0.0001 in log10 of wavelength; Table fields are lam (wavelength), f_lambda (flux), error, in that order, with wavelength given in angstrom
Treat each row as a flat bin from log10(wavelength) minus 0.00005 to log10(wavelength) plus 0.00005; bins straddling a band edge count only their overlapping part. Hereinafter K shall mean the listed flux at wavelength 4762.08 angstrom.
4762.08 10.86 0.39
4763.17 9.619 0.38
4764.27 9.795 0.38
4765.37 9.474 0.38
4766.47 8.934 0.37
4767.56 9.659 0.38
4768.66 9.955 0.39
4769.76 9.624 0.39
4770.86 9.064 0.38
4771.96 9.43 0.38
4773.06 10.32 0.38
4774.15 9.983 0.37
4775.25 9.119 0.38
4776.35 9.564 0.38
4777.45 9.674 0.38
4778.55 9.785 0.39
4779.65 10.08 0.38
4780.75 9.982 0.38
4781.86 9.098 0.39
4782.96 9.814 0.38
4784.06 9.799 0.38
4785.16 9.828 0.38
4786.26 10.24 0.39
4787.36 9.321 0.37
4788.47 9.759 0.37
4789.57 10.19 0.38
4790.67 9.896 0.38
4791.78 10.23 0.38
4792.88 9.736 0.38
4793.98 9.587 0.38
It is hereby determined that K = 10.86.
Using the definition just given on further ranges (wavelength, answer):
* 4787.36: 9.321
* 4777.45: 9.674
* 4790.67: 9.896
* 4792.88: 9.736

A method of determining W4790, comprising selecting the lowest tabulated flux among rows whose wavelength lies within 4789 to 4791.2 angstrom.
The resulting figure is 9.896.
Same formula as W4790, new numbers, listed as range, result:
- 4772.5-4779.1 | 9.119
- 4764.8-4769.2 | 8.934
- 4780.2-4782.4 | 9.098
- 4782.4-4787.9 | 9.321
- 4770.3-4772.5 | 9.064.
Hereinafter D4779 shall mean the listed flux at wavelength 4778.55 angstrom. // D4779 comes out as 9.785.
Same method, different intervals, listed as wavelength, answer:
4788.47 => 9.759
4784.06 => 9.799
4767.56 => 9.659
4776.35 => 9.564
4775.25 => 9.119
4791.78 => 10.23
